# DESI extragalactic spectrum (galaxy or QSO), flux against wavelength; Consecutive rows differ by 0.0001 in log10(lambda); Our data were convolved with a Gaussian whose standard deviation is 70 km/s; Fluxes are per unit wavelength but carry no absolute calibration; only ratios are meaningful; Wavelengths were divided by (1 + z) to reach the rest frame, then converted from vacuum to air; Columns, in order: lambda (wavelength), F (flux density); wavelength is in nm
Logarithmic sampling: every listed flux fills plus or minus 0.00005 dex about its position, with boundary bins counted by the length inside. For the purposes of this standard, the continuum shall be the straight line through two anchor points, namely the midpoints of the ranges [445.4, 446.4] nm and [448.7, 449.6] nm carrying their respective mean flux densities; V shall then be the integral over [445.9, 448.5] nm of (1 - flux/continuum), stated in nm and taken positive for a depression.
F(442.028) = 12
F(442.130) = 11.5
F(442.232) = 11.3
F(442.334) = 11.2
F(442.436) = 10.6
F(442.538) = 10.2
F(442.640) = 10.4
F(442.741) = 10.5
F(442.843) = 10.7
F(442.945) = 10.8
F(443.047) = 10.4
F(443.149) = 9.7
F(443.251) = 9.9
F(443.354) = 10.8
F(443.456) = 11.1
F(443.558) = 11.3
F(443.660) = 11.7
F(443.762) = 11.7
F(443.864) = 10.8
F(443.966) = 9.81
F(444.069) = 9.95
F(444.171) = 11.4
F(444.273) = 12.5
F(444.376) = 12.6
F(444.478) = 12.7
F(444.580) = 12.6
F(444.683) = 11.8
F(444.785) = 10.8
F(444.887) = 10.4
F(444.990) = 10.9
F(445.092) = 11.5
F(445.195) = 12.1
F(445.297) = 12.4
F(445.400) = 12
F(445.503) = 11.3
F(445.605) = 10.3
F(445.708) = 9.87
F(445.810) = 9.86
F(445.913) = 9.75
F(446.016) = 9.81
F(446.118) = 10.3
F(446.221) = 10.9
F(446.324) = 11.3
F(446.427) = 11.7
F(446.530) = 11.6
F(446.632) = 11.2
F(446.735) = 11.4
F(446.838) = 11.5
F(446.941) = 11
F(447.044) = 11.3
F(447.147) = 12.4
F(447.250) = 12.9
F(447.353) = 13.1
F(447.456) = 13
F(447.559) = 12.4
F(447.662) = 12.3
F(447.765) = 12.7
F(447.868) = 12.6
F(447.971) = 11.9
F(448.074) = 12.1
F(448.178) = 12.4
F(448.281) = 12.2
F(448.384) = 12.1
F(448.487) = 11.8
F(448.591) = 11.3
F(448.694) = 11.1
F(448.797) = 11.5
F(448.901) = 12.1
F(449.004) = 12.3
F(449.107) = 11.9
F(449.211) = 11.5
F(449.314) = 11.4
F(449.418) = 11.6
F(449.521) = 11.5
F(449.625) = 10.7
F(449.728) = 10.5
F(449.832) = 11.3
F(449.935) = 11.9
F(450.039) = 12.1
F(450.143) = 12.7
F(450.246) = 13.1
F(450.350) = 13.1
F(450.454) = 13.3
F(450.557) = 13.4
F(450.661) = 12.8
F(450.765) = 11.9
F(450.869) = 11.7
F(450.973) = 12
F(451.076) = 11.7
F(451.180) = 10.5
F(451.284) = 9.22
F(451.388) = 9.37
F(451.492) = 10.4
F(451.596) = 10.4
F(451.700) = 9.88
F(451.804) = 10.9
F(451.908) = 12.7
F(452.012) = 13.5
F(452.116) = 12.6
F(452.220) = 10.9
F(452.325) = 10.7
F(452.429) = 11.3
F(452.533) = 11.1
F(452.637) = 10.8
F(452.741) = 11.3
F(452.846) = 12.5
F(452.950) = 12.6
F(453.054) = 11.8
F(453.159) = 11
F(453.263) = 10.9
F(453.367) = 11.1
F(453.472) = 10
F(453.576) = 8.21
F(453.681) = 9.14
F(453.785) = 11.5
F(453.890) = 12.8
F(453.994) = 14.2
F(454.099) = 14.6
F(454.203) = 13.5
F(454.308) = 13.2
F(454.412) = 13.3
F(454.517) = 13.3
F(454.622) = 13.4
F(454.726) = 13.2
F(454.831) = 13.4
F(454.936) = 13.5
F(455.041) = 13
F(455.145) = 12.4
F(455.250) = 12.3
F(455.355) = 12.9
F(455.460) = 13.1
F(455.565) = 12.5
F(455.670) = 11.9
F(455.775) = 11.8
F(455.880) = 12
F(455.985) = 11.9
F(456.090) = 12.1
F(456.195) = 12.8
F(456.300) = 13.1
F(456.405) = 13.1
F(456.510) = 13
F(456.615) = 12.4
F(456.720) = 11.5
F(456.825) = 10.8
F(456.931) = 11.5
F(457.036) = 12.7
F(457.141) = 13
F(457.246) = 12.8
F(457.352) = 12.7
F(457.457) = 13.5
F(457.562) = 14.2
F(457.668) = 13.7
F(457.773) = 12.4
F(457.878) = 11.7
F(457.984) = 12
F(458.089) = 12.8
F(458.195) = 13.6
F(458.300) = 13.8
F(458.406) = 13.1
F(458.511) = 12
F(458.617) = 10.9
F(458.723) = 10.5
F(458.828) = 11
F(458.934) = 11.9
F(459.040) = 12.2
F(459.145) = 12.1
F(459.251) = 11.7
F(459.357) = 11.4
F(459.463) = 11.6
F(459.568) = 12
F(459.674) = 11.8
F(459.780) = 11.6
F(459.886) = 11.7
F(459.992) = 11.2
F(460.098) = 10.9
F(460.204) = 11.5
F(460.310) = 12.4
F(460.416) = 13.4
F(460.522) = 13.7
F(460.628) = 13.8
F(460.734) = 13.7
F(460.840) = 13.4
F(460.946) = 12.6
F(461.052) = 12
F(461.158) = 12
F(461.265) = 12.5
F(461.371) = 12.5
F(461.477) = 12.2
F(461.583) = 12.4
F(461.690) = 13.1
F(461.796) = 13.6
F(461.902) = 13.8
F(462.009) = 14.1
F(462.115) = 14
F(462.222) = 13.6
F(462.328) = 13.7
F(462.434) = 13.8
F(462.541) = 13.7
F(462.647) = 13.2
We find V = -0.19 nm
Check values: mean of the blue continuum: 10.5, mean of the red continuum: 11.7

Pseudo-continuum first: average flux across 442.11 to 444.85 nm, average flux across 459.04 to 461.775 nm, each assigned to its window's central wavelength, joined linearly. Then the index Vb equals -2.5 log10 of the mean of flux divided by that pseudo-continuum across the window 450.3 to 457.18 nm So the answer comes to -0.02 mag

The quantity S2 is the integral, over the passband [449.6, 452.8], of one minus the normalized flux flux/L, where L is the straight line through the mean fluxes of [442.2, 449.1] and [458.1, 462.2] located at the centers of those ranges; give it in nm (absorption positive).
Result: 0.06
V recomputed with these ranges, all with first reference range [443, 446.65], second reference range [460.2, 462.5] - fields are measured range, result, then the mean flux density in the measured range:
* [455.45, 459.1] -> 0.06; 12.4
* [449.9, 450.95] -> -0.07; 12.6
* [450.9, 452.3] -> 0.10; 11.1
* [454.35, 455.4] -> -0.06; 13.1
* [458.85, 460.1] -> 0.12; 11.7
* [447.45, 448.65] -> -0.08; 12.2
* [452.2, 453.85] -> 0.16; 10.9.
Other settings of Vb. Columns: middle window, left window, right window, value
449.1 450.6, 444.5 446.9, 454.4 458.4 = -0.02 mag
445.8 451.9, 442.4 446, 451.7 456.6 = -0.01 mag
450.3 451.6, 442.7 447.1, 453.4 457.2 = 0.03 mag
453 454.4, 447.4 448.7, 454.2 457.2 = 0.07 mag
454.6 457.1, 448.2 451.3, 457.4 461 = -0.03 mag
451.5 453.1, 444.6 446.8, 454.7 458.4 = 0.05 mag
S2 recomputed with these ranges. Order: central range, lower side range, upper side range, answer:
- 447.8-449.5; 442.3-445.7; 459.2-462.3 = -0.053 nm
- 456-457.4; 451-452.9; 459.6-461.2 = -0.069 nm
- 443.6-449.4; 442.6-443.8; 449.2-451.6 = -0.220 nm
